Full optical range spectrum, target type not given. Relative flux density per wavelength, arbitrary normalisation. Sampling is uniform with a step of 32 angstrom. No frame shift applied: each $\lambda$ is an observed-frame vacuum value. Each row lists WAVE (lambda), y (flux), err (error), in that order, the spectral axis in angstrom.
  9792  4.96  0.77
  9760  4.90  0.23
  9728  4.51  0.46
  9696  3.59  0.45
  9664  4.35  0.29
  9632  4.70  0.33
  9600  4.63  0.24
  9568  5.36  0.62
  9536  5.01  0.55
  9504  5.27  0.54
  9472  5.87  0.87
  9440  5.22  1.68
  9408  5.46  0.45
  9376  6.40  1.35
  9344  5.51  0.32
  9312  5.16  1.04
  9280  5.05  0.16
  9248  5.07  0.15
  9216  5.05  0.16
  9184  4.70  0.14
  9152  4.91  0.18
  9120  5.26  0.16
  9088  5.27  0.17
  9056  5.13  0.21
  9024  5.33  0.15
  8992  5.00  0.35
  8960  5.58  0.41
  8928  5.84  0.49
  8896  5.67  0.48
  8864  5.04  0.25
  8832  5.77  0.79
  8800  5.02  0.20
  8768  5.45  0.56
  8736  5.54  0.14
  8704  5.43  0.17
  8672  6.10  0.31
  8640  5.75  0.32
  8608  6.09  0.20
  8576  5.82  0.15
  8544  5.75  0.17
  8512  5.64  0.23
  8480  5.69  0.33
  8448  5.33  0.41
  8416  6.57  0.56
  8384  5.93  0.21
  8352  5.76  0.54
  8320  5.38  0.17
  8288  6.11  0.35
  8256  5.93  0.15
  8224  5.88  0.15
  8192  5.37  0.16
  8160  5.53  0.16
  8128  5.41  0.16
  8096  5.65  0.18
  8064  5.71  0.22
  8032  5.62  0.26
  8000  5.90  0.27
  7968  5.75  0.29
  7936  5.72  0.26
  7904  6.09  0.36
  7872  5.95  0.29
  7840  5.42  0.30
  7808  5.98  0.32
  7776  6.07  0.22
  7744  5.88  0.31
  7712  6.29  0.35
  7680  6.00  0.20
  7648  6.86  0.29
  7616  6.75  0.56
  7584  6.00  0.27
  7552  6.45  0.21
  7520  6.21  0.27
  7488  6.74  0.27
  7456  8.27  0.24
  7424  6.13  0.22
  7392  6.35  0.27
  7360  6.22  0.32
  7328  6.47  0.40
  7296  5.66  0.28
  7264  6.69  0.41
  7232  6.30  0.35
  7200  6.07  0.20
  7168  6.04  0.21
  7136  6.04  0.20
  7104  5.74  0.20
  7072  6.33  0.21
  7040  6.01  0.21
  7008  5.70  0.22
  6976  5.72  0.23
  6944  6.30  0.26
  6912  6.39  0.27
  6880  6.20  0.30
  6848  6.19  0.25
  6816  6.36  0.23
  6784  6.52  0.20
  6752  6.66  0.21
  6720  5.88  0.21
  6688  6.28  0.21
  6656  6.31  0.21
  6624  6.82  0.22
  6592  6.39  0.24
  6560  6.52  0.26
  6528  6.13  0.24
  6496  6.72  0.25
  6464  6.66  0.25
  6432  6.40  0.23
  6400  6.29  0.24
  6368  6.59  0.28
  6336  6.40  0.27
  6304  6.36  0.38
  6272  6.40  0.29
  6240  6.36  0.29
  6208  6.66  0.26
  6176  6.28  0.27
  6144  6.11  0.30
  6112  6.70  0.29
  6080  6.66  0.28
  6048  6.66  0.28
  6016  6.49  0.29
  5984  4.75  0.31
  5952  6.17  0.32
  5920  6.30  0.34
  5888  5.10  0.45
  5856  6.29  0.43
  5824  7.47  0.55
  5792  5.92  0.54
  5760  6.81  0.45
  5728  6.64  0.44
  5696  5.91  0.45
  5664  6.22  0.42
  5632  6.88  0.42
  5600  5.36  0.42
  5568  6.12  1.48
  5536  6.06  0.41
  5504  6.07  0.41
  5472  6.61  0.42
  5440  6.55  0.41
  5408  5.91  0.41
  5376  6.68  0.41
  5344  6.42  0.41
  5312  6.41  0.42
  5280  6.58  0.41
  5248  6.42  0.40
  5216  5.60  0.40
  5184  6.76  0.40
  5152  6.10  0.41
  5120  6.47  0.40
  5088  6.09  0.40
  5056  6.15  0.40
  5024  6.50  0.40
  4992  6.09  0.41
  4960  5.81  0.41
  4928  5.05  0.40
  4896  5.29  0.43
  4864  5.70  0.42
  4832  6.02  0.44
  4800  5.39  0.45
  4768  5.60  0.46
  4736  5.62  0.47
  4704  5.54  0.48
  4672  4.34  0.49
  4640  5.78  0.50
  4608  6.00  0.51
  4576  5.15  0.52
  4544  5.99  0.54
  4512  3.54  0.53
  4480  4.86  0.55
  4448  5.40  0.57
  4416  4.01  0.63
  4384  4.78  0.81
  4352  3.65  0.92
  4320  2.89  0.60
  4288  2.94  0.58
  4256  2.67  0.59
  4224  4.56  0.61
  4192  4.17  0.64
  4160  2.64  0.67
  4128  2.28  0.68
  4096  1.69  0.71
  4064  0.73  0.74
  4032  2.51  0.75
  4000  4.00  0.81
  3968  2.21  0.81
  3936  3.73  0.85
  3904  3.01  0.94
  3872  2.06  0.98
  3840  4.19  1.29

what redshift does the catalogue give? 0.14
